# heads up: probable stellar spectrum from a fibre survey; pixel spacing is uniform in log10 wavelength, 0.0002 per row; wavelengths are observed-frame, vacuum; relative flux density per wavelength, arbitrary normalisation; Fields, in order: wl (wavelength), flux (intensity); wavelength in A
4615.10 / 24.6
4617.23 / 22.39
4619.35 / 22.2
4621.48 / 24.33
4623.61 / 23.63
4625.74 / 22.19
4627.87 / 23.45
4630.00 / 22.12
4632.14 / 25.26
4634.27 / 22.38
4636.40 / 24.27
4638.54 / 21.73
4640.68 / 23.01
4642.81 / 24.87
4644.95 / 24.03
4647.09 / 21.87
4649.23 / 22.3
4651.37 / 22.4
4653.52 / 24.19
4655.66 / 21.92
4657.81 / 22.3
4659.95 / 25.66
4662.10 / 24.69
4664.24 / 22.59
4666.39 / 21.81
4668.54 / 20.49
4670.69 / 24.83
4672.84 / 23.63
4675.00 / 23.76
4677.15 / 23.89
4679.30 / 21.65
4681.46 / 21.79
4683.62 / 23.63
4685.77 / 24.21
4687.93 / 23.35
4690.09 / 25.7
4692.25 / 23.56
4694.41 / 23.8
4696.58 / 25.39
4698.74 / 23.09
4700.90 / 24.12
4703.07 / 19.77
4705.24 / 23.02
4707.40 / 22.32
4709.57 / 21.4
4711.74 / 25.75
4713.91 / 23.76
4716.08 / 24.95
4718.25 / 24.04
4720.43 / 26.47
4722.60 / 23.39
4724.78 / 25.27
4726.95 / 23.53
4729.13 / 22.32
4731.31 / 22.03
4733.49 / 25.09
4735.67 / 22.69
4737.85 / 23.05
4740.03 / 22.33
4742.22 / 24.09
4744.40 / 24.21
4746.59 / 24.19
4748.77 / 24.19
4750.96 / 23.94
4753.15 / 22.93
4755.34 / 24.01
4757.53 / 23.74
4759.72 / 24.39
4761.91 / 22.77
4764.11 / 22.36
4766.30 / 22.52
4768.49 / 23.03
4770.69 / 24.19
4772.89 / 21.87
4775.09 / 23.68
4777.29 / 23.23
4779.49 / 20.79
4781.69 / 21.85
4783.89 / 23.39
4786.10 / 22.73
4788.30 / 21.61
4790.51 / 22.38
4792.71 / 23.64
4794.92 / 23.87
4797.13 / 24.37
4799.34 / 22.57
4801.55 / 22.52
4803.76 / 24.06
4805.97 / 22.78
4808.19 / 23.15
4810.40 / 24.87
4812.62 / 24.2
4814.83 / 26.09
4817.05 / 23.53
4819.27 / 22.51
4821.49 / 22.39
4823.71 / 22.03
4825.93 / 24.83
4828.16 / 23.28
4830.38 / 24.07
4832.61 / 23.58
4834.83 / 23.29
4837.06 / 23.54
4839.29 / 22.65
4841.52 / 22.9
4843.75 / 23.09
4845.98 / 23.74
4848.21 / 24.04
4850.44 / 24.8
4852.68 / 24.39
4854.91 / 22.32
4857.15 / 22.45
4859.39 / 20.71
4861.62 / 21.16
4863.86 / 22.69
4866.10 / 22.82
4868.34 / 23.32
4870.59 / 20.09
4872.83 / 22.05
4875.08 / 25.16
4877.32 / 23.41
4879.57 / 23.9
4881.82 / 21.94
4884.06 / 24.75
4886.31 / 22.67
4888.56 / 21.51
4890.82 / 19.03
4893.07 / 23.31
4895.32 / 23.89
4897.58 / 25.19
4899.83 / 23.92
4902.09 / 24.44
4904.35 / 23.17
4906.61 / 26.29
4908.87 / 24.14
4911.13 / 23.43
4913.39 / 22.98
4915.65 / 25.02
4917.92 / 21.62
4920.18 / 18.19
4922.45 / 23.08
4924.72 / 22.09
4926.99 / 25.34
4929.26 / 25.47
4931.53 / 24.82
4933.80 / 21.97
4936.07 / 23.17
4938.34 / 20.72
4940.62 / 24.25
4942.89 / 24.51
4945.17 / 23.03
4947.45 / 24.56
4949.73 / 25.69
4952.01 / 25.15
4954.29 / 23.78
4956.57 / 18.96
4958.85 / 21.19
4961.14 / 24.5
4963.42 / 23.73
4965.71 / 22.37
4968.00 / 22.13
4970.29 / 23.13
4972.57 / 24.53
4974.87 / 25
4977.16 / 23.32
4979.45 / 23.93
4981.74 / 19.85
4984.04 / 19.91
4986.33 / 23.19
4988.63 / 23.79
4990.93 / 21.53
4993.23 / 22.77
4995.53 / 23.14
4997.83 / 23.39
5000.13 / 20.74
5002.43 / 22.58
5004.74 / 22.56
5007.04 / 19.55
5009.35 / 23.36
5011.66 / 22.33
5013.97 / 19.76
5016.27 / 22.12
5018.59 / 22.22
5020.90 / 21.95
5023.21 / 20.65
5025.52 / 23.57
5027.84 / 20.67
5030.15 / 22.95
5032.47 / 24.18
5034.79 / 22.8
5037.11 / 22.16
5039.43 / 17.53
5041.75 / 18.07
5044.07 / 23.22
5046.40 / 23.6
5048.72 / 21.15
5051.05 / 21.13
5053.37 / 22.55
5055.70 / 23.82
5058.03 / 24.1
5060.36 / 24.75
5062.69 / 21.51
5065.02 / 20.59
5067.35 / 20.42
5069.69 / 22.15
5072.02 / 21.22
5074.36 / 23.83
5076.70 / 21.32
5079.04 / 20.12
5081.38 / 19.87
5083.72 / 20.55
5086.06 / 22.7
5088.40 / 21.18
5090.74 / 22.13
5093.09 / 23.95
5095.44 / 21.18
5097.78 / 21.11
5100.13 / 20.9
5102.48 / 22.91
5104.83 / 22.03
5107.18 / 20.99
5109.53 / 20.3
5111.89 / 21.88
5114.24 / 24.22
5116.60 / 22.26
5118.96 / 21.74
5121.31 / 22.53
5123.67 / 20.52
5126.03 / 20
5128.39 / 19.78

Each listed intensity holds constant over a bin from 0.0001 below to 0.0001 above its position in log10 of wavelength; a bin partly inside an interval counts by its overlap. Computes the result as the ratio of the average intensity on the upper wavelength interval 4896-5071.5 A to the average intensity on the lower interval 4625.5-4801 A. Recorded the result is 0.97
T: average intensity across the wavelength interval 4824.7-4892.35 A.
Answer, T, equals 22.9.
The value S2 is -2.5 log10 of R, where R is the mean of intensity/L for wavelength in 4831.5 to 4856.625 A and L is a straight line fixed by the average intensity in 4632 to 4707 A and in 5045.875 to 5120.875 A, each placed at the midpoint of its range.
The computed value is -0.04 mag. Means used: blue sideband 23.3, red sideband 21.9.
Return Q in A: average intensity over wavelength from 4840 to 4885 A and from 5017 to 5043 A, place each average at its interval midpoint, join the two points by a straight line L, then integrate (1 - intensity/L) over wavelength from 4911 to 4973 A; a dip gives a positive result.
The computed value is -2.45 A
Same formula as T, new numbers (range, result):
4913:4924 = 22.1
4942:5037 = 22.6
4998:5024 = 21.7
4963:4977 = 23.4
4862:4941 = 23.1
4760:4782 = 22.7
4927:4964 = 23.5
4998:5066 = 22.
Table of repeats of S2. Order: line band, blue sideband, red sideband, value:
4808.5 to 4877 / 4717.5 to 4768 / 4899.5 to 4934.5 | 0.02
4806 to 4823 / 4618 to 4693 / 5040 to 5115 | -0.05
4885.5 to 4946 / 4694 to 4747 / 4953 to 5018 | -0.02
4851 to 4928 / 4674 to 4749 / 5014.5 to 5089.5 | -0.01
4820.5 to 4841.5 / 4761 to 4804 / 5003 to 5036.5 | -0.03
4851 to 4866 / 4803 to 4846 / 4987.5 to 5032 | 0.04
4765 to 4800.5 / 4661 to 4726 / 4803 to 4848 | 0.03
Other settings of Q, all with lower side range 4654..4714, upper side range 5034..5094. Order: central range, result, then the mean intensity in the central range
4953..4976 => -0.8 A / 22.9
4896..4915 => -1.5 A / 24.2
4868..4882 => -0.2 A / 22.9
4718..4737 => -0.6 A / 23.8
